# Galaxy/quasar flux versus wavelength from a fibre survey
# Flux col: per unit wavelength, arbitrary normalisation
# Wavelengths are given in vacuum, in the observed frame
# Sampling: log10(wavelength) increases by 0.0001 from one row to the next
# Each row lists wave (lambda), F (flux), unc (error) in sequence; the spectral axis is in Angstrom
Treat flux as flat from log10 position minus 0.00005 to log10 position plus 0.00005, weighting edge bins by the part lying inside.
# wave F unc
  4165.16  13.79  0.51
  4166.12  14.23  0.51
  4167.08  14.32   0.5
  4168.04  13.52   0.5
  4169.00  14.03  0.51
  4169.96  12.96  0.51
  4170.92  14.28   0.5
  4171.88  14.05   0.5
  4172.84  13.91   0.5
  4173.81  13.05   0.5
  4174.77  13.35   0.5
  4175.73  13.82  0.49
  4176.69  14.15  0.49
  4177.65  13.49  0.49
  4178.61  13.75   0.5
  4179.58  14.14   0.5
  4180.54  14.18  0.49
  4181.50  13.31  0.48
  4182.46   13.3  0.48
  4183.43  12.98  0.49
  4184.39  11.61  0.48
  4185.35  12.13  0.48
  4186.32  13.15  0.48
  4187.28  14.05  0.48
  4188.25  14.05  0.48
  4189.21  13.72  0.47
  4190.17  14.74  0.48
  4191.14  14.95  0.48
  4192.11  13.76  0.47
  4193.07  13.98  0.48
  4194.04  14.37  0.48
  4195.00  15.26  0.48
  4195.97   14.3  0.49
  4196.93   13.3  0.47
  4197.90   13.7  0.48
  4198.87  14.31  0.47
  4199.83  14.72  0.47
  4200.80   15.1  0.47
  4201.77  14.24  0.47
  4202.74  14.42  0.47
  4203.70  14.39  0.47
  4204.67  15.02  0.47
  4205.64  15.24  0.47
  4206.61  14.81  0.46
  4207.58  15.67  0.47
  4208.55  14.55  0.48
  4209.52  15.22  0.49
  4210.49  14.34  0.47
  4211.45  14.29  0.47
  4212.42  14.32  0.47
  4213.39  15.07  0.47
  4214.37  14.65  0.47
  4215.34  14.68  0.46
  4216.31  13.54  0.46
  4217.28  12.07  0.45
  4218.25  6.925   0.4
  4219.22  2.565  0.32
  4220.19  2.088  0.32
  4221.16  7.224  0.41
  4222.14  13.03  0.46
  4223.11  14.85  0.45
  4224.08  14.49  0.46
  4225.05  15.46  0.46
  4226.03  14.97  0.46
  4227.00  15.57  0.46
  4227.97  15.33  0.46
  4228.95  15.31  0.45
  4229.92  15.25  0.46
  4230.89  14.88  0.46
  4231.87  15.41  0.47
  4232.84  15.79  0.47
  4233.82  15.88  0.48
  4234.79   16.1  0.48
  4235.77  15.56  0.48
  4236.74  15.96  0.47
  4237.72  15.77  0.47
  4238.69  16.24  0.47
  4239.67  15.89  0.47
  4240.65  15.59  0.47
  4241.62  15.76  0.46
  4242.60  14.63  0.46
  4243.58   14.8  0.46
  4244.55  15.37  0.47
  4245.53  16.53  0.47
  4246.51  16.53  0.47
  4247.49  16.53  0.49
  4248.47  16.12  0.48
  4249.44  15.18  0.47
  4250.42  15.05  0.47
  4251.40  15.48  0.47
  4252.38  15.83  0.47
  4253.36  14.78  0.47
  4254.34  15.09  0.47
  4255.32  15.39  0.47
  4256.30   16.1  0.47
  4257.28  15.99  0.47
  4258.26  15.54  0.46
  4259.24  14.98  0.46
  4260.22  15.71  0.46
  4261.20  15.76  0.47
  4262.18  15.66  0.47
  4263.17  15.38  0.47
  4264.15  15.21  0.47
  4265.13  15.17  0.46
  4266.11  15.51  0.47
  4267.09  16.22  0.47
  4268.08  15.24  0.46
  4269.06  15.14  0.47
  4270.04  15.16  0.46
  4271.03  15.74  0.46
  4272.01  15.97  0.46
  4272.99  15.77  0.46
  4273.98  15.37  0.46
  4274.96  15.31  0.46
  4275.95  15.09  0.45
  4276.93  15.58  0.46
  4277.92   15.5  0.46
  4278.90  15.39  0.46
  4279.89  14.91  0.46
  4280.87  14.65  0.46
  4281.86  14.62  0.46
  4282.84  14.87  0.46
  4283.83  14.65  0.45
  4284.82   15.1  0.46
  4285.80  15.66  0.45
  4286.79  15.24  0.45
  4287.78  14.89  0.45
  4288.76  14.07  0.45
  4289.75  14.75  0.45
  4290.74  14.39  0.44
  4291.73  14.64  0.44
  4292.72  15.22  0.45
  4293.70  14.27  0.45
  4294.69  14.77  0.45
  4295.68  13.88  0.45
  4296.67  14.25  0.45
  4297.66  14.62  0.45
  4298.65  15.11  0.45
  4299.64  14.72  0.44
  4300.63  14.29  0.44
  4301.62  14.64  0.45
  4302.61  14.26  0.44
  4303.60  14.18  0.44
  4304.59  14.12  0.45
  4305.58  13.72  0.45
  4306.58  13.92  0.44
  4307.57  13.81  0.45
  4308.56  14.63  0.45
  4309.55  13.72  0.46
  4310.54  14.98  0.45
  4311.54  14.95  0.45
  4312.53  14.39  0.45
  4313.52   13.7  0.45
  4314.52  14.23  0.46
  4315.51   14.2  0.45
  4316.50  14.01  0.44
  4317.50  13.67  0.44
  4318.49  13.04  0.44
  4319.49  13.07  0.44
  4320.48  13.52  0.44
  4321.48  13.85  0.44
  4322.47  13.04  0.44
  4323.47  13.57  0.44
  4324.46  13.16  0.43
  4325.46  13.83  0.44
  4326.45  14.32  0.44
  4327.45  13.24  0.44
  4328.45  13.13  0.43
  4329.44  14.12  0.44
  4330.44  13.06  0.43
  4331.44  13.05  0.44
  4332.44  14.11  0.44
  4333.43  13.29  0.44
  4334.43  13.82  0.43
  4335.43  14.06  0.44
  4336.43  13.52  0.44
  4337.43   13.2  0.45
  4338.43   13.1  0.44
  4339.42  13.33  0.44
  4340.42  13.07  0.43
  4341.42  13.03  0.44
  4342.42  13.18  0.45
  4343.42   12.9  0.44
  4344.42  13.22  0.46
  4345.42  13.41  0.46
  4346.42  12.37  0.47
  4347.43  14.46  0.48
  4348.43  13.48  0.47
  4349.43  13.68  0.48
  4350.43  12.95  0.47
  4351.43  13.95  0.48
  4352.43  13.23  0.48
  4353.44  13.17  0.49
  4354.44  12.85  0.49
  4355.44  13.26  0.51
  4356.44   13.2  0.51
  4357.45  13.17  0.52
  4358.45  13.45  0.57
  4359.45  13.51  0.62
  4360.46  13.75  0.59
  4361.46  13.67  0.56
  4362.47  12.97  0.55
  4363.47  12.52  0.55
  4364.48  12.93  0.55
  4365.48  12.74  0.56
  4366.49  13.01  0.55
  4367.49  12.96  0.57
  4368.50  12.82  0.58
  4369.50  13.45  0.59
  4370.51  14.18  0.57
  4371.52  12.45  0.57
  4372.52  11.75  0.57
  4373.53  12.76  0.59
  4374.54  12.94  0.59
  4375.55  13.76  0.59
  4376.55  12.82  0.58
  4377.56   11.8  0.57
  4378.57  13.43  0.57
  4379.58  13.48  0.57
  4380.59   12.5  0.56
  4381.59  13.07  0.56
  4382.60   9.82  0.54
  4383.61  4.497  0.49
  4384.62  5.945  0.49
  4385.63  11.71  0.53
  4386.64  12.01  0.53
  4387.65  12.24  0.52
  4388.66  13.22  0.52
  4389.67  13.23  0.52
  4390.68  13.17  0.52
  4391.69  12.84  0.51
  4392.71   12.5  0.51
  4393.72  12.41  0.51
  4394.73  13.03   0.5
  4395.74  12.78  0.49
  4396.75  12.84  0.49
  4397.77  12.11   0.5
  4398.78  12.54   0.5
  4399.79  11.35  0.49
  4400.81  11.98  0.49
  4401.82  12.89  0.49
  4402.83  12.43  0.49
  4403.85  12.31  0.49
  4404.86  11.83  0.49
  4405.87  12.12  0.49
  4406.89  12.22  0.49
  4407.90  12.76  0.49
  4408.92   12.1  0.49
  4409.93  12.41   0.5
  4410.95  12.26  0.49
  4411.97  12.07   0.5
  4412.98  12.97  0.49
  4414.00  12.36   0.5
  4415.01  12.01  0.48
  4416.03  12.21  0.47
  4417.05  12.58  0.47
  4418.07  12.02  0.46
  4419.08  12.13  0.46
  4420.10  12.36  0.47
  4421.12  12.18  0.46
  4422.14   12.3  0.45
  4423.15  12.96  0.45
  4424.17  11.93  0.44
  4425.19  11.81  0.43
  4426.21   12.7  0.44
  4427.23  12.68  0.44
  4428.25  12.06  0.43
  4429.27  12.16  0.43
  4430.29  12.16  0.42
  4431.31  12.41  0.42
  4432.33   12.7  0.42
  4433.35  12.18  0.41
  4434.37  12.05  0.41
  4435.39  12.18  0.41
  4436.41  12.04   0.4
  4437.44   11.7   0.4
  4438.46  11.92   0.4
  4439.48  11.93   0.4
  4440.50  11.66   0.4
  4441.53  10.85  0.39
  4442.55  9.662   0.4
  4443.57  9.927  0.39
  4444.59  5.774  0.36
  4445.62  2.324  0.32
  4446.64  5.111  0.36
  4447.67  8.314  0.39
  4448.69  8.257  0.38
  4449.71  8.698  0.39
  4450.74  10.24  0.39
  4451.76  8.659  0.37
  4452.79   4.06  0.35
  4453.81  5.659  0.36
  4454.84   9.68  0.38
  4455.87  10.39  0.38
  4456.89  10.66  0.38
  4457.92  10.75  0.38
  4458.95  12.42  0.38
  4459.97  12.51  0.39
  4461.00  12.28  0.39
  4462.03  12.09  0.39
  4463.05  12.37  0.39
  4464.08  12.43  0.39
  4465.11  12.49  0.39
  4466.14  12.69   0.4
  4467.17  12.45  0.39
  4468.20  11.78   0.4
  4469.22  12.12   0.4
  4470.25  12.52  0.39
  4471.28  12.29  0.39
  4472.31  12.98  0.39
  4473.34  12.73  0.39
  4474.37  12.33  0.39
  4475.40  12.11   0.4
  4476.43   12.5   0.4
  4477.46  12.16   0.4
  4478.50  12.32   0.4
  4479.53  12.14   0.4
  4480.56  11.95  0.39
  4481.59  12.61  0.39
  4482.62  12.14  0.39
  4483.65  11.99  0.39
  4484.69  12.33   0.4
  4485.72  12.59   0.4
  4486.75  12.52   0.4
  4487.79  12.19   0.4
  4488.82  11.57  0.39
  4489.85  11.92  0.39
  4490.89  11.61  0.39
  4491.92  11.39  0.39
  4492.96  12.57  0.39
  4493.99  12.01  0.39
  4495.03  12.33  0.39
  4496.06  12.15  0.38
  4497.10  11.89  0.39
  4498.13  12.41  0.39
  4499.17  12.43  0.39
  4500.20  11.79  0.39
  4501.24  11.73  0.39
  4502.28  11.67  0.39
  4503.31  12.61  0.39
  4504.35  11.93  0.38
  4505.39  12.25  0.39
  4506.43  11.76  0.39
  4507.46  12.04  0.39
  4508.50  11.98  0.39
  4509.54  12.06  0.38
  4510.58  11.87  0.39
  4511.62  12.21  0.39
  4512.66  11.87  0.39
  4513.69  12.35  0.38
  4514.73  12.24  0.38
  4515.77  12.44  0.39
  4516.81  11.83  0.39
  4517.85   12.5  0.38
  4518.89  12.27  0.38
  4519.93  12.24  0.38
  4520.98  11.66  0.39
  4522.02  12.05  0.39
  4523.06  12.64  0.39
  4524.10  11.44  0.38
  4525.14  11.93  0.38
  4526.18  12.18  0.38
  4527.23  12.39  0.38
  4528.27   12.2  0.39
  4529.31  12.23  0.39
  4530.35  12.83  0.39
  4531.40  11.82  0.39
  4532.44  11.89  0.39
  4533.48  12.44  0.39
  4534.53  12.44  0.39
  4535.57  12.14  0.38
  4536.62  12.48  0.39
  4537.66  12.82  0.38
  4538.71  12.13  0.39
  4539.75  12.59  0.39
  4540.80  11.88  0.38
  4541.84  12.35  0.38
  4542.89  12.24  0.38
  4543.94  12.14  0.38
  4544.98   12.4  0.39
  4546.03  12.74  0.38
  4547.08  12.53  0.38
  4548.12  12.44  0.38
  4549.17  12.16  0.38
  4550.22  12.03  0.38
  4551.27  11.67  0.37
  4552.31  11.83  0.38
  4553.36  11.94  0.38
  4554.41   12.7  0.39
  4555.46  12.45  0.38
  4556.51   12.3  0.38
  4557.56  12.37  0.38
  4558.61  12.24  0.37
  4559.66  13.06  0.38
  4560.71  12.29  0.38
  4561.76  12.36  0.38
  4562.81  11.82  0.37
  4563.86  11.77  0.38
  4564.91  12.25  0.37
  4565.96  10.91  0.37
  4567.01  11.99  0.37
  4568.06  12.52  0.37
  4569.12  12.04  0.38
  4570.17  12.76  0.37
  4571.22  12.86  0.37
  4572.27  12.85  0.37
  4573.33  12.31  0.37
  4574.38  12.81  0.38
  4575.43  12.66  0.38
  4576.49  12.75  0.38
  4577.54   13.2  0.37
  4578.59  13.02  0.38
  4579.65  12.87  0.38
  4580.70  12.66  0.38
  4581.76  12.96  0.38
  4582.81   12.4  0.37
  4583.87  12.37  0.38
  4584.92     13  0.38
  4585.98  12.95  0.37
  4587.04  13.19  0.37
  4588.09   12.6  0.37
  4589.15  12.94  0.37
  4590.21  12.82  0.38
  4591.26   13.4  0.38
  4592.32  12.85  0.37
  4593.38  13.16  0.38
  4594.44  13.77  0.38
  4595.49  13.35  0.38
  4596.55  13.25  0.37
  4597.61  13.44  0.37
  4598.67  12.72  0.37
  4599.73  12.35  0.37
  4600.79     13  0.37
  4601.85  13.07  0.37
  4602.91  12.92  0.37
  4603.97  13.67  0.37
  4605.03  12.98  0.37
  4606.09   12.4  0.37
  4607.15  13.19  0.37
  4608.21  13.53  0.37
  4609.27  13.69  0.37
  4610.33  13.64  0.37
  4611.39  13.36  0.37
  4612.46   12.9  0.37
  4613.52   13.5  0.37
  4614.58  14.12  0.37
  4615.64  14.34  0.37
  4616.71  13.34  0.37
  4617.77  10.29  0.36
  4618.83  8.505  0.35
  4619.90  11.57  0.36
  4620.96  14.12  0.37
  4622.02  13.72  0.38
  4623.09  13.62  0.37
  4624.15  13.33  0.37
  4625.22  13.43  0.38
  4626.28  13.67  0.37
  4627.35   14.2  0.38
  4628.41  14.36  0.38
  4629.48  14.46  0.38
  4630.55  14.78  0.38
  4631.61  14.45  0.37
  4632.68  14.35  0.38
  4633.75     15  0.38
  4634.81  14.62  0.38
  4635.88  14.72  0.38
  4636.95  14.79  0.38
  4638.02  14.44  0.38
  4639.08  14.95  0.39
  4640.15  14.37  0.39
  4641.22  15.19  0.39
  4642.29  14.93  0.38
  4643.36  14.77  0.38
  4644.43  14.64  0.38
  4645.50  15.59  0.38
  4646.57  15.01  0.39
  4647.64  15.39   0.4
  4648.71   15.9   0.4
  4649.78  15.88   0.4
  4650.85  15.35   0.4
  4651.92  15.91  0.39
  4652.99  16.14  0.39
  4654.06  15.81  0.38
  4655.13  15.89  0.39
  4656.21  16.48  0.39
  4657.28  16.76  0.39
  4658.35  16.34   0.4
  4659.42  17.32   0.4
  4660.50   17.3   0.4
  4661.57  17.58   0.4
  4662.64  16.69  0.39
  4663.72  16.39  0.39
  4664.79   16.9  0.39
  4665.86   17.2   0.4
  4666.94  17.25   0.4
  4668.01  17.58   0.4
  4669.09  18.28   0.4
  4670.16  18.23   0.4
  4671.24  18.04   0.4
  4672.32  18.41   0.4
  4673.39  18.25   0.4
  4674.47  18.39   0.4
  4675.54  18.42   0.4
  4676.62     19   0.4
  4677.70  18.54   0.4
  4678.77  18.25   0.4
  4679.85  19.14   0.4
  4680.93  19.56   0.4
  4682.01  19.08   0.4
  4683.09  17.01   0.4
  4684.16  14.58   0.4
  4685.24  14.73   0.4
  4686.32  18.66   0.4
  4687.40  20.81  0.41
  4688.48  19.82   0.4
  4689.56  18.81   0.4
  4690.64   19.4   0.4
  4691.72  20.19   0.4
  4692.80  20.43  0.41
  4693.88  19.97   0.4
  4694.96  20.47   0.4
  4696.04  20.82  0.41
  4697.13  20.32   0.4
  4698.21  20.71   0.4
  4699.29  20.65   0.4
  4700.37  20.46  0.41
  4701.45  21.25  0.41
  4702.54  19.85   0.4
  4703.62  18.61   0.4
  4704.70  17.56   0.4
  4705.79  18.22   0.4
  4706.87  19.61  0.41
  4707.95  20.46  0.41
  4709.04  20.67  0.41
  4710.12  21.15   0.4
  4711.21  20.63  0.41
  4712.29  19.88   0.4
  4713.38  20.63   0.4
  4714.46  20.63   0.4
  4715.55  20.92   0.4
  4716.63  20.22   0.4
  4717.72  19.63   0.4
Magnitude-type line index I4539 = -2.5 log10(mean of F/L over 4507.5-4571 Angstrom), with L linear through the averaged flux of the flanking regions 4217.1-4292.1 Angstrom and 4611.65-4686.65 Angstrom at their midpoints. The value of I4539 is 0.25 mag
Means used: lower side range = 14.8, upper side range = 15.7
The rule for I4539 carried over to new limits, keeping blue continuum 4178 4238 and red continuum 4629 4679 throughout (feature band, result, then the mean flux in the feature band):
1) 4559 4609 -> 0.24 mag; 12.8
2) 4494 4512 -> 0.27 mag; 12.1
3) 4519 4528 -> 0.28 mag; 12.1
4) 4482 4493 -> 0.26 mag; 12.1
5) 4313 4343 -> 0.08 mag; 13.5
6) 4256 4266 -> -0.10 mag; 15.5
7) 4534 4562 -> 0.26 mag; 12.3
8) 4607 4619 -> 0.23 mag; 13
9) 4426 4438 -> 0.23 mag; 12.2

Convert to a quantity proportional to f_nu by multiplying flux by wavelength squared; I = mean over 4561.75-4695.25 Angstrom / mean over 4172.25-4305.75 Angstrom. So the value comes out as 1.22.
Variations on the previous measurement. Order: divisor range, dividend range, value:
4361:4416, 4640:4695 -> 1.59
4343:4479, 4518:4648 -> 1.18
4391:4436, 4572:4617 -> 1.15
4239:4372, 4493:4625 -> 0.98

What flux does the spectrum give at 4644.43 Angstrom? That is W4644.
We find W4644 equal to 14.64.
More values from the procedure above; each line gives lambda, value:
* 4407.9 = 12.76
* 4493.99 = 12.01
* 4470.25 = 12.52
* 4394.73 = 13.03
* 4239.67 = 15.89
